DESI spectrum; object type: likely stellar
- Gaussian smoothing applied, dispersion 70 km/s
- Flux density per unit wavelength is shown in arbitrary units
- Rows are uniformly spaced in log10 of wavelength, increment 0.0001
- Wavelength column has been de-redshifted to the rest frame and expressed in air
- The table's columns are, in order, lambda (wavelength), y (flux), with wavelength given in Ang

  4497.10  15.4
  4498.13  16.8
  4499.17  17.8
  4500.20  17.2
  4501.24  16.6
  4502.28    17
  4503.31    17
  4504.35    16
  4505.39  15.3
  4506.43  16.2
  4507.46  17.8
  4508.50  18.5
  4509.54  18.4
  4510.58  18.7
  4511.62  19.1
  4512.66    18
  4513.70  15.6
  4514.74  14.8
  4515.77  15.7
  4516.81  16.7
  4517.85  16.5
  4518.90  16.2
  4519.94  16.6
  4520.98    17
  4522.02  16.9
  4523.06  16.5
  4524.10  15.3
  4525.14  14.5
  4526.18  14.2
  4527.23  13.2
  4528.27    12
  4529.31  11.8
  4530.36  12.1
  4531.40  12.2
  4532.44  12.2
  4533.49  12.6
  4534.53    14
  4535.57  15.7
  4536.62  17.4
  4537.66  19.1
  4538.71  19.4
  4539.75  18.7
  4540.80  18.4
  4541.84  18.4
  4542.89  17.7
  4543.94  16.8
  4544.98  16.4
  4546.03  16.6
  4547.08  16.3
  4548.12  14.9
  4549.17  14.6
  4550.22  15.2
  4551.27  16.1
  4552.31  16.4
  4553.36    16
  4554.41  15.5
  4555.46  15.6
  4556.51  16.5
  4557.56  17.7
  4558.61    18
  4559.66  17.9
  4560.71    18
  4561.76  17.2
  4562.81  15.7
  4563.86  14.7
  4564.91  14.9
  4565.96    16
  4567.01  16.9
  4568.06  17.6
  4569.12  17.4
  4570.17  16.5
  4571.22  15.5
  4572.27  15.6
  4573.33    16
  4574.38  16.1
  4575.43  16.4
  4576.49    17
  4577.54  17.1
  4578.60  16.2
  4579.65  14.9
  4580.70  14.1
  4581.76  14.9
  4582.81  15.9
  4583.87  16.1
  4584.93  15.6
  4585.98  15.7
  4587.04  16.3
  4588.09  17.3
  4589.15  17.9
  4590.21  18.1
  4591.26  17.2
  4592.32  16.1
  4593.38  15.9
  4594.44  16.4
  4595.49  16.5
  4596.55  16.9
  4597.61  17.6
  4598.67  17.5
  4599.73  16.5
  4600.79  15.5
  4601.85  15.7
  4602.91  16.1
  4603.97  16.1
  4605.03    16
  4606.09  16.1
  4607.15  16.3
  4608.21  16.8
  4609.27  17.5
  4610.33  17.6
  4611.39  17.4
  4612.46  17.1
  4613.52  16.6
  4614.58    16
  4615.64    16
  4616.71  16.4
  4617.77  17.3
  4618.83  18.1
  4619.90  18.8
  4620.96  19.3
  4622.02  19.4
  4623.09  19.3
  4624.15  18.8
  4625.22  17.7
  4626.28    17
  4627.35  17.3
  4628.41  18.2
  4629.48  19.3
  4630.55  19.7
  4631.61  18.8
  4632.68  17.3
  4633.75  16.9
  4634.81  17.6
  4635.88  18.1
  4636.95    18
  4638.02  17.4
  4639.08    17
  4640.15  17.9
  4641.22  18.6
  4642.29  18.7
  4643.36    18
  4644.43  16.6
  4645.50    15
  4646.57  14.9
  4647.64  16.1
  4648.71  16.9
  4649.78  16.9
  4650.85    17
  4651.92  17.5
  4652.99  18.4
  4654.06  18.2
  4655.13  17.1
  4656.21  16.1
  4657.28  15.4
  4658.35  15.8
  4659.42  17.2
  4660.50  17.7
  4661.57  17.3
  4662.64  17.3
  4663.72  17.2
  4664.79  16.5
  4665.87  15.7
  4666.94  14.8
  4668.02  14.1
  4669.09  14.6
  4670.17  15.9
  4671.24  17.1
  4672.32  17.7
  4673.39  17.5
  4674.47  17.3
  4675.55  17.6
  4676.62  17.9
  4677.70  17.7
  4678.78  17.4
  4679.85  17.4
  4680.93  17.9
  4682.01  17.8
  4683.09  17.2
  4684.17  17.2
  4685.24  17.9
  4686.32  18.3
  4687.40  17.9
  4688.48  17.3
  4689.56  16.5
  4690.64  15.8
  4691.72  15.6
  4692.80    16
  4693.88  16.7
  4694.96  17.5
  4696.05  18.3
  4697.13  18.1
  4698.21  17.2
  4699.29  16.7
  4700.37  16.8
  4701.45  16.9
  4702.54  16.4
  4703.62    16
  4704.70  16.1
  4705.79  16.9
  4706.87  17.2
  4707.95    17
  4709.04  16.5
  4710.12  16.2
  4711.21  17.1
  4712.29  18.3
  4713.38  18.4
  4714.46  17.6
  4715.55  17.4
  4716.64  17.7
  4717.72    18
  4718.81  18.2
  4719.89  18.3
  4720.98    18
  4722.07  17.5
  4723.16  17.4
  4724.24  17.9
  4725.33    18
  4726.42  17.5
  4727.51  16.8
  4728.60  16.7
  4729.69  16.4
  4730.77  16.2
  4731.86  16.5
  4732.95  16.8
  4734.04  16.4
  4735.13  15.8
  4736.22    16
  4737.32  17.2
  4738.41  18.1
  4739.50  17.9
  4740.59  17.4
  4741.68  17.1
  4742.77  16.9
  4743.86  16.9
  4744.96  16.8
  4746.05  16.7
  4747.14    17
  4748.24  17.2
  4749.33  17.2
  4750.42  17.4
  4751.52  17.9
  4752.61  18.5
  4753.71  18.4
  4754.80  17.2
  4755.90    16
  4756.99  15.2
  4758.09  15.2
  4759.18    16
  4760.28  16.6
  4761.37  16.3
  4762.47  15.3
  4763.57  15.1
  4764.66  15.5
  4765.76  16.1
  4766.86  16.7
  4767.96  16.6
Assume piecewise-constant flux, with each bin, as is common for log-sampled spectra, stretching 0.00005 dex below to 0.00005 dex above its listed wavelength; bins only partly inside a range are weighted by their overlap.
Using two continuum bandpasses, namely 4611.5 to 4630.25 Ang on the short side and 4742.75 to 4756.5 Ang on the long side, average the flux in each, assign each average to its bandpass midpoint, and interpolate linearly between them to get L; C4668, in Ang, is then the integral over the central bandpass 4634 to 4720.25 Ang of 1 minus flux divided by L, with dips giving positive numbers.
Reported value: 2.4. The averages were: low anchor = 17.8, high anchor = 17.2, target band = 17.1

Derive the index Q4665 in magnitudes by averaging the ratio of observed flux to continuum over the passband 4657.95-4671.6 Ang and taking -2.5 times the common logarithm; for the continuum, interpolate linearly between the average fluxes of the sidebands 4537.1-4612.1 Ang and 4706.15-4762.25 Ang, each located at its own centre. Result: 0.04 mag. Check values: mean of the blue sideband 16.6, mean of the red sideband 17.1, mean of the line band 16.2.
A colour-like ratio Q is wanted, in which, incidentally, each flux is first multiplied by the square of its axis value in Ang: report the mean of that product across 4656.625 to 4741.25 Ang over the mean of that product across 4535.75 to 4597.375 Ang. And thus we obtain 1.09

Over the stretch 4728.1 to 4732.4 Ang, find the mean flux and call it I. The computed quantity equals 16.5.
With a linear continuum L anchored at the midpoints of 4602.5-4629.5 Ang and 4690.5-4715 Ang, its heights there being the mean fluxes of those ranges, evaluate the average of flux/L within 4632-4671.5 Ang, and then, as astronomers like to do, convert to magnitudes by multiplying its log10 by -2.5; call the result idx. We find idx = 0.02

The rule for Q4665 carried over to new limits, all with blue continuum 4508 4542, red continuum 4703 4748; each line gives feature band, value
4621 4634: -0.11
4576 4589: 0.02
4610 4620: -0.04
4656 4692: 0.00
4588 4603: -0.03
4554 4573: -0.02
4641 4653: -0.02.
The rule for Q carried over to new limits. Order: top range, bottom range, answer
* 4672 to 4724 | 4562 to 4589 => 1.14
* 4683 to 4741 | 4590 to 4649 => 1.03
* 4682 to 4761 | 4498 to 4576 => 1.14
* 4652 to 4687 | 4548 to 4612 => 1.08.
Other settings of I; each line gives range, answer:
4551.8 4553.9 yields 16.2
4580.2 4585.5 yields 15.3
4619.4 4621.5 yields 19.1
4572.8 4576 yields 16.2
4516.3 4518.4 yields 16.5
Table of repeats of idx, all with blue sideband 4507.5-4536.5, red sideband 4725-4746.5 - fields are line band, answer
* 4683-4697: -0.035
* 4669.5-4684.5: -0.057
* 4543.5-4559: -0.036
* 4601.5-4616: -0.035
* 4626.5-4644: -0.115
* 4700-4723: -0.034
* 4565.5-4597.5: -0.035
